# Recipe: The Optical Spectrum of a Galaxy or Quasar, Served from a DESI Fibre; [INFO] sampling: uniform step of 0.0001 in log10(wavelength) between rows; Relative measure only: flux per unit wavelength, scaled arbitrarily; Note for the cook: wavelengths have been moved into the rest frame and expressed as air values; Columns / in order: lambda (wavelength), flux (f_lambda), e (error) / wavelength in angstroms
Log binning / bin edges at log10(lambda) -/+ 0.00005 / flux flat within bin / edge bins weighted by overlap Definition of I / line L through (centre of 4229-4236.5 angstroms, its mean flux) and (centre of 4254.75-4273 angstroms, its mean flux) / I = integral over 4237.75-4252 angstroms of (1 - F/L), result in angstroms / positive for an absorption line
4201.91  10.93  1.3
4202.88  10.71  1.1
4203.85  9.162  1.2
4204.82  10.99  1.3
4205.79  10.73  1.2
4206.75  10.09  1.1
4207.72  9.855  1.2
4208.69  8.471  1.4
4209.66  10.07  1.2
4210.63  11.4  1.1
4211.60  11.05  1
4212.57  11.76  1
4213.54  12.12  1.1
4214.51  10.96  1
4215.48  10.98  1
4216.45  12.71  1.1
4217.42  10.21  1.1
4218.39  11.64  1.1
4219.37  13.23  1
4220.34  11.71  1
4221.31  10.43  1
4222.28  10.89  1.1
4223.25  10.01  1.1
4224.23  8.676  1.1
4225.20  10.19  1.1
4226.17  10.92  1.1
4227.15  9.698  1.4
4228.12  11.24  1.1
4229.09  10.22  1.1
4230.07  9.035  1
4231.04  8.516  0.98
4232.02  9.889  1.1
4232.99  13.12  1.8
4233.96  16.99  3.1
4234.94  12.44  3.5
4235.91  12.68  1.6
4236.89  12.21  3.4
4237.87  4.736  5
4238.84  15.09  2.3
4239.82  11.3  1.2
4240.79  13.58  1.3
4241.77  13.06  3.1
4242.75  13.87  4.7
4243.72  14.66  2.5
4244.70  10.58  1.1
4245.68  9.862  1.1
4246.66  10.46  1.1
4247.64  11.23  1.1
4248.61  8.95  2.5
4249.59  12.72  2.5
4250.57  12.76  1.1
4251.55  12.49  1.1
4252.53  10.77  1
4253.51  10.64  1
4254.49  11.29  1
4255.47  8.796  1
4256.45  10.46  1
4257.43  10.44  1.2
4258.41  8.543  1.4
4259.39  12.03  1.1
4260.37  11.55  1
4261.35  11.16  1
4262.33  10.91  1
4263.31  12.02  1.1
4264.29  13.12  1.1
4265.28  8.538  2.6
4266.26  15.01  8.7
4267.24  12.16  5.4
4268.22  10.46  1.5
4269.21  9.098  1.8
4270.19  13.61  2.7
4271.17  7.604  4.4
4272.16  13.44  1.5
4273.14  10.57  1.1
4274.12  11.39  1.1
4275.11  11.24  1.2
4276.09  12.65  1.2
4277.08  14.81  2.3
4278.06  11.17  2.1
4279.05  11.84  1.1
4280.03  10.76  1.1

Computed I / -0.5 angstroms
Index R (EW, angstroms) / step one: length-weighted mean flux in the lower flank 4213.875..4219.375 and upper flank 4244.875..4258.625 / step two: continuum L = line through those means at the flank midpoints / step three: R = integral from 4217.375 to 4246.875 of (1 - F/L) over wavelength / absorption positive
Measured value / -0.6 angstroms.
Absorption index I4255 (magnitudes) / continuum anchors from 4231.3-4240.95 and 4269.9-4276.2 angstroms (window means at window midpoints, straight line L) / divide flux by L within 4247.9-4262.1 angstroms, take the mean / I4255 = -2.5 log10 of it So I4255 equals 0.08 mag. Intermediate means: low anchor 12.1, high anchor 11.4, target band 10.9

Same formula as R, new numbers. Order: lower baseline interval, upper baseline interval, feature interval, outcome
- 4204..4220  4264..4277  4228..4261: -0.22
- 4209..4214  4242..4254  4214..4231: 0.92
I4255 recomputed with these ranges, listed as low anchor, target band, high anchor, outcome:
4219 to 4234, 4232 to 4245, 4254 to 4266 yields -0.168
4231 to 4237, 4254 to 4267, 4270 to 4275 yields 0.048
